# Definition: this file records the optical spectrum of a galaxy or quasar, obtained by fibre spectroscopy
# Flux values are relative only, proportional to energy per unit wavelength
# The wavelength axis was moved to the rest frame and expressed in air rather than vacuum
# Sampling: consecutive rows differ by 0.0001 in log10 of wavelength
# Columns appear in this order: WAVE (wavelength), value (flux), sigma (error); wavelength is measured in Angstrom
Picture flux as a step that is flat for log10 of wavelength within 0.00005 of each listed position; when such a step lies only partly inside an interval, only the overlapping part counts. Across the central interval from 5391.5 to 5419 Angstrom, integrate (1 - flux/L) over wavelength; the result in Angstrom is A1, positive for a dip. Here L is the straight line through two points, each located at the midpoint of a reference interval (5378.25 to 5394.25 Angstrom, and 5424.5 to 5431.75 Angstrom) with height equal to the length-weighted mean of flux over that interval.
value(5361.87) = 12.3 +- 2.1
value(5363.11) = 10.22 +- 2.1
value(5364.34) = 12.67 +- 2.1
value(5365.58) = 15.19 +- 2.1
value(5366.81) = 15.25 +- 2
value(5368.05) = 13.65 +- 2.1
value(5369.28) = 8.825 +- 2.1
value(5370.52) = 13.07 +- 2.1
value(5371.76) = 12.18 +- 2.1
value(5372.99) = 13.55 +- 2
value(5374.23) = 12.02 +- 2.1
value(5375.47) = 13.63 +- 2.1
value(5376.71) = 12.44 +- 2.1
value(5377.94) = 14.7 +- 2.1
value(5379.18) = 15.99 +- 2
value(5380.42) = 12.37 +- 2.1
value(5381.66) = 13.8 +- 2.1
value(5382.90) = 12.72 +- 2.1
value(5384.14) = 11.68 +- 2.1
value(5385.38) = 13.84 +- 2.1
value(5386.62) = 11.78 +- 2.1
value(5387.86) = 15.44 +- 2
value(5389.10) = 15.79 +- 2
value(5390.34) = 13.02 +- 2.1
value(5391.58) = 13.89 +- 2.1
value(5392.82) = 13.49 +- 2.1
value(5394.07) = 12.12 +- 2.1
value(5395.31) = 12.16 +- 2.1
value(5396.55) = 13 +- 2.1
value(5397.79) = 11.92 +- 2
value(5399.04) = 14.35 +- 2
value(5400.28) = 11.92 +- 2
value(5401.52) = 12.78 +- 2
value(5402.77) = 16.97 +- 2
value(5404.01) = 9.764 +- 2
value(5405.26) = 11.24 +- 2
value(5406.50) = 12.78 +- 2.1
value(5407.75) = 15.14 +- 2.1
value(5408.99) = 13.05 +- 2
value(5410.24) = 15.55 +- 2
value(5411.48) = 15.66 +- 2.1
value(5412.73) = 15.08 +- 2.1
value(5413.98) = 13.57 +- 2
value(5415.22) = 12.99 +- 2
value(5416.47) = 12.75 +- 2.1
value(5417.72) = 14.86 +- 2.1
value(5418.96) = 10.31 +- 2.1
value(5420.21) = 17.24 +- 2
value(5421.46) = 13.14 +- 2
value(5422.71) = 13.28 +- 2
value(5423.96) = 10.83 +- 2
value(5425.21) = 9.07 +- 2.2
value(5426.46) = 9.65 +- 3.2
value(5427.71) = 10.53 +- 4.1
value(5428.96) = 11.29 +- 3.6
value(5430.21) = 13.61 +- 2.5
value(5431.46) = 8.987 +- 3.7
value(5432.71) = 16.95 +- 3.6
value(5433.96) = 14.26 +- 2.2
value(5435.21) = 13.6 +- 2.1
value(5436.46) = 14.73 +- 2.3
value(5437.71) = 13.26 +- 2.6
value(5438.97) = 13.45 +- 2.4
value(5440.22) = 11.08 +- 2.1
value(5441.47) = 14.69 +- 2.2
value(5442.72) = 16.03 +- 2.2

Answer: -2.6 Angstrom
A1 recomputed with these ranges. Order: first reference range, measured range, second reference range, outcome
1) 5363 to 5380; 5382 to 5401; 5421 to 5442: -0.29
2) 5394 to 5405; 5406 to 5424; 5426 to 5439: -1.54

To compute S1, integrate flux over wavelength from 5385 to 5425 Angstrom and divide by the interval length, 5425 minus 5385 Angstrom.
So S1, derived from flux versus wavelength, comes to 13.4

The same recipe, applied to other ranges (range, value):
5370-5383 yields 13.3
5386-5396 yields 13.5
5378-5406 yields 13.2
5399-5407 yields 12.7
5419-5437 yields 12.6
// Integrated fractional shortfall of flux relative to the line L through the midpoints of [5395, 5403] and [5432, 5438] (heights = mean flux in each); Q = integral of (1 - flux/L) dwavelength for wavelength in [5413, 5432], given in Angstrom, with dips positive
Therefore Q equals 2.5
